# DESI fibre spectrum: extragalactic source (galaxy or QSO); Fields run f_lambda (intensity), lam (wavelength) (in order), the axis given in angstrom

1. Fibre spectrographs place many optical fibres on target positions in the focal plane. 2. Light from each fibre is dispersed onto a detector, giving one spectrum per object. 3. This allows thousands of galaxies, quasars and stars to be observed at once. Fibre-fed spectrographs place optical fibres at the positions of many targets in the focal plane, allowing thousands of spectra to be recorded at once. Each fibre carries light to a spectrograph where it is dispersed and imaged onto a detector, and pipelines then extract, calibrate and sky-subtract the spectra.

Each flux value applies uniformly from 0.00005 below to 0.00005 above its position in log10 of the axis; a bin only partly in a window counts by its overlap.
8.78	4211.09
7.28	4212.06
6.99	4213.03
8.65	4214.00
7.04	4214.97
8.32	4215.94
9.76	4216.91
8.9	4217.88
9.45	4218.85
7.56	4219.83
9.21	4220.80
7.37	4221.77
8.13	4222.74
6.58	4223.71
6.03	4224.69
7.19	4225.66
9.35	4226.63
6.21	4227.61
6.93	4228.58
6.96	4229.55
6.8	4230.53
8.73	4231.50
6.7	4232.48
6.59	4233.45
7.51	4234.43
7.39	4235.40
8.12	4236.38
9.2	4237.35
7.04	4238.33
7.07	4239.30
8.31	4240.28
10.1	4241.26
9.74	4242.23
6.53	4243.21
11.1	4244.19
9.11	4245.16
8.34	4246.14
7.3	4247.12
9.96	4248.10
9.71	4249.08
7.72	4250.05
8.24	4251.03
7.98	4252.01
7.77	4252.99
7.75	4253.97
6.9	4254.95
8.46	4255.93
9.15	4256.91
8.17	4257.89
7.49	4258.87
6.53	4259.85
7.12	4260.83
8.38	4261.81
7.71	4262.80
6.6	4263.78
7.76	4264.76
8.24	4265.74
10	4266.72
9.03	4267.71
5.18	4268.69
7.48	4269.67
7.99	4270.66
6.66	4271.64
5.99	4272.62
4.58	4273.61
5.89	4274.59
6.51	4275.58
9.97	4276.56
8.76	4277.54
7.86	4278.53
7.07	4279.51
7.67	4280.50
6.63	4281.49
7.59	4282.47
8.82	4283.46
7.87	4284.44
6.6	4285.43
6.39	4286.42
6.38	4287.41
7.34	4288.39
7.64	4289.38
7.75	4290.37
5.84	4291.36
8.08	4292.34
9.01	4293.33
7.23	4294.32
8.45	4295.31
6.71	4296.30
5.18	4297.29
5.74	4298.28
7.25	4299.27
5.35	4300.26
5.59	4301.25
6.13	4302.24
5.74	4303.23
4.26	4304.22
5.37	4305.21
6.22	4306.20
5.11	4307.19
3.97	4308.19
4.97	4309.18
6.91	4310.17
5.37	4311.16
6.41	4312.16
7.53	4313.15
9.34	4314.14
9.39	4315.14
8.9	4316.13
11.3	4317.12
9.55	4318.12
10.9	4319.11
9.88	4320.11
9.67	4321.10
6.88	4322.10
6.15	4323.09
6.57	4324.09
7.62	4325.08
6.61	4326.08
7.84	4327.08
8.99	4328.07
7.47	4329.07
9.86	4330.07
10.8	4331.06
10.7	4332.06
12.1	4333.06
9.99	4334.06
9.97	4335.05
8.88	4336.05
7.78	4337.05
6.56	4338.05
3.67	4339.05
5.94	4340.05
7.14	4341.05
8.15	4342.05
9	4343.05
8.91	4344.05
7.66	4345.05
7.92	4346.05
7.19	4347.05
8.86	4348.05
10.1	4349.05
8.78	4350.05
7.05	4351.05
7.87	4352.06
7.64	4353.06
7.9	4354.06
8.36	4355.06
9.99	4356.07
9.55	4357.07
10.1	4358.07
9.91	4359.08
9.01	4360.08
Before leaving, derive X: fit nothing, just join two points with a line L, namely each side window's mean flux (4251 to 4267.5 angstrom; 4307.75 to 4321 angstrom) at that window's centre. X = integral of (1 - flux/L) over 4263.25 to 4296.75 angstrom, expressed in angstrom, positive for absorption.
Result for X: 2.4 angstrom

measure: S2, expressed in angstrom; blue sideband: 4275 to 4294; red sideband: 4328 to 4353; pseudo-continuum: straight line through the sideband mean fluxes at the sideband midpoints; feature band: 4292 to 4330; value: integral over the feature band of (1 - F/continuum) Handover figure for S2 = 3.6 angstrom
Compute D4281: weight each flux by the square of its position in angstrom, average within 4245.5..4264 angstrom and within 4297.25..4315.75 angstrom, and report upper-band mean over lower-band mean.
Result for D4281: 0.8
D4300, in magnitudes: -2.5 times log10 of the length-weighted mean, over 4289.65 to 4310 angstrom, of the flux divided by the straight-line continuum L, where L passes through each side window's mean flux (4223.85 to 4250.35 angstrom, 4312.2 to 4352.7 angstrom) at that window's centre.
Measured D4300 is 0.31 mag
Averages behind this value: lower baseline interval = 7.98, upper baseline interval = 8.46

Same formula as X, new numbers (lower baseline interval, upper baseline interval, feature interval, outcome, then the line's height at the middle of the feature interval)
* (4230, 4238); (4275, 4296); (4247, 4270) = -1.1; 7.59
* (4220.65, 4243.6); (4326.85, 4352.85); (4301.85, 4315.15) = 3.4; 8.2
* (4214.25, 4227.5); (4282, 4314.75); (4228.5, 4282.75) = -3.0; 7.39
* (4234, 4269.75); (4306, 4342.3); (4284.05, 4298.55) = 1.7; 8.05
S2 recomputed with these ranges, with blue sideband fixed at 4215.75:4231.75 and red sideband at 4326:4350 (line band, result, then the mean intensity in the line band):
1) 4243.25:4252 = -0.9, 8.76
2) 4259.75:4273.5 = 1.1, 7.42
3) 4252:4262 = 0.3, 7.77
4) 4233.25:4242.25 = -0.2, 8.07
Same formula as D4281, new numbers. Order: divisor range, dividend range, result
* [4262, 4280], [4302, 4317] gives 0.89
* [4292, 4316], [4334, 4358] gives 1.28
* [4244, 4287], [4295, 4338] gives 1.01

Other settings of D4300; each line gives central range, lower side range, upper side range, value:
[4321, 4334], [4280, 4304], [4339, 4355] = -0.14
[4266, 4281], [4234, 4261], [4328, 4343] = 0.13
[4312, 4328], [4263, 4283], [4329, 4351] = -0.04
